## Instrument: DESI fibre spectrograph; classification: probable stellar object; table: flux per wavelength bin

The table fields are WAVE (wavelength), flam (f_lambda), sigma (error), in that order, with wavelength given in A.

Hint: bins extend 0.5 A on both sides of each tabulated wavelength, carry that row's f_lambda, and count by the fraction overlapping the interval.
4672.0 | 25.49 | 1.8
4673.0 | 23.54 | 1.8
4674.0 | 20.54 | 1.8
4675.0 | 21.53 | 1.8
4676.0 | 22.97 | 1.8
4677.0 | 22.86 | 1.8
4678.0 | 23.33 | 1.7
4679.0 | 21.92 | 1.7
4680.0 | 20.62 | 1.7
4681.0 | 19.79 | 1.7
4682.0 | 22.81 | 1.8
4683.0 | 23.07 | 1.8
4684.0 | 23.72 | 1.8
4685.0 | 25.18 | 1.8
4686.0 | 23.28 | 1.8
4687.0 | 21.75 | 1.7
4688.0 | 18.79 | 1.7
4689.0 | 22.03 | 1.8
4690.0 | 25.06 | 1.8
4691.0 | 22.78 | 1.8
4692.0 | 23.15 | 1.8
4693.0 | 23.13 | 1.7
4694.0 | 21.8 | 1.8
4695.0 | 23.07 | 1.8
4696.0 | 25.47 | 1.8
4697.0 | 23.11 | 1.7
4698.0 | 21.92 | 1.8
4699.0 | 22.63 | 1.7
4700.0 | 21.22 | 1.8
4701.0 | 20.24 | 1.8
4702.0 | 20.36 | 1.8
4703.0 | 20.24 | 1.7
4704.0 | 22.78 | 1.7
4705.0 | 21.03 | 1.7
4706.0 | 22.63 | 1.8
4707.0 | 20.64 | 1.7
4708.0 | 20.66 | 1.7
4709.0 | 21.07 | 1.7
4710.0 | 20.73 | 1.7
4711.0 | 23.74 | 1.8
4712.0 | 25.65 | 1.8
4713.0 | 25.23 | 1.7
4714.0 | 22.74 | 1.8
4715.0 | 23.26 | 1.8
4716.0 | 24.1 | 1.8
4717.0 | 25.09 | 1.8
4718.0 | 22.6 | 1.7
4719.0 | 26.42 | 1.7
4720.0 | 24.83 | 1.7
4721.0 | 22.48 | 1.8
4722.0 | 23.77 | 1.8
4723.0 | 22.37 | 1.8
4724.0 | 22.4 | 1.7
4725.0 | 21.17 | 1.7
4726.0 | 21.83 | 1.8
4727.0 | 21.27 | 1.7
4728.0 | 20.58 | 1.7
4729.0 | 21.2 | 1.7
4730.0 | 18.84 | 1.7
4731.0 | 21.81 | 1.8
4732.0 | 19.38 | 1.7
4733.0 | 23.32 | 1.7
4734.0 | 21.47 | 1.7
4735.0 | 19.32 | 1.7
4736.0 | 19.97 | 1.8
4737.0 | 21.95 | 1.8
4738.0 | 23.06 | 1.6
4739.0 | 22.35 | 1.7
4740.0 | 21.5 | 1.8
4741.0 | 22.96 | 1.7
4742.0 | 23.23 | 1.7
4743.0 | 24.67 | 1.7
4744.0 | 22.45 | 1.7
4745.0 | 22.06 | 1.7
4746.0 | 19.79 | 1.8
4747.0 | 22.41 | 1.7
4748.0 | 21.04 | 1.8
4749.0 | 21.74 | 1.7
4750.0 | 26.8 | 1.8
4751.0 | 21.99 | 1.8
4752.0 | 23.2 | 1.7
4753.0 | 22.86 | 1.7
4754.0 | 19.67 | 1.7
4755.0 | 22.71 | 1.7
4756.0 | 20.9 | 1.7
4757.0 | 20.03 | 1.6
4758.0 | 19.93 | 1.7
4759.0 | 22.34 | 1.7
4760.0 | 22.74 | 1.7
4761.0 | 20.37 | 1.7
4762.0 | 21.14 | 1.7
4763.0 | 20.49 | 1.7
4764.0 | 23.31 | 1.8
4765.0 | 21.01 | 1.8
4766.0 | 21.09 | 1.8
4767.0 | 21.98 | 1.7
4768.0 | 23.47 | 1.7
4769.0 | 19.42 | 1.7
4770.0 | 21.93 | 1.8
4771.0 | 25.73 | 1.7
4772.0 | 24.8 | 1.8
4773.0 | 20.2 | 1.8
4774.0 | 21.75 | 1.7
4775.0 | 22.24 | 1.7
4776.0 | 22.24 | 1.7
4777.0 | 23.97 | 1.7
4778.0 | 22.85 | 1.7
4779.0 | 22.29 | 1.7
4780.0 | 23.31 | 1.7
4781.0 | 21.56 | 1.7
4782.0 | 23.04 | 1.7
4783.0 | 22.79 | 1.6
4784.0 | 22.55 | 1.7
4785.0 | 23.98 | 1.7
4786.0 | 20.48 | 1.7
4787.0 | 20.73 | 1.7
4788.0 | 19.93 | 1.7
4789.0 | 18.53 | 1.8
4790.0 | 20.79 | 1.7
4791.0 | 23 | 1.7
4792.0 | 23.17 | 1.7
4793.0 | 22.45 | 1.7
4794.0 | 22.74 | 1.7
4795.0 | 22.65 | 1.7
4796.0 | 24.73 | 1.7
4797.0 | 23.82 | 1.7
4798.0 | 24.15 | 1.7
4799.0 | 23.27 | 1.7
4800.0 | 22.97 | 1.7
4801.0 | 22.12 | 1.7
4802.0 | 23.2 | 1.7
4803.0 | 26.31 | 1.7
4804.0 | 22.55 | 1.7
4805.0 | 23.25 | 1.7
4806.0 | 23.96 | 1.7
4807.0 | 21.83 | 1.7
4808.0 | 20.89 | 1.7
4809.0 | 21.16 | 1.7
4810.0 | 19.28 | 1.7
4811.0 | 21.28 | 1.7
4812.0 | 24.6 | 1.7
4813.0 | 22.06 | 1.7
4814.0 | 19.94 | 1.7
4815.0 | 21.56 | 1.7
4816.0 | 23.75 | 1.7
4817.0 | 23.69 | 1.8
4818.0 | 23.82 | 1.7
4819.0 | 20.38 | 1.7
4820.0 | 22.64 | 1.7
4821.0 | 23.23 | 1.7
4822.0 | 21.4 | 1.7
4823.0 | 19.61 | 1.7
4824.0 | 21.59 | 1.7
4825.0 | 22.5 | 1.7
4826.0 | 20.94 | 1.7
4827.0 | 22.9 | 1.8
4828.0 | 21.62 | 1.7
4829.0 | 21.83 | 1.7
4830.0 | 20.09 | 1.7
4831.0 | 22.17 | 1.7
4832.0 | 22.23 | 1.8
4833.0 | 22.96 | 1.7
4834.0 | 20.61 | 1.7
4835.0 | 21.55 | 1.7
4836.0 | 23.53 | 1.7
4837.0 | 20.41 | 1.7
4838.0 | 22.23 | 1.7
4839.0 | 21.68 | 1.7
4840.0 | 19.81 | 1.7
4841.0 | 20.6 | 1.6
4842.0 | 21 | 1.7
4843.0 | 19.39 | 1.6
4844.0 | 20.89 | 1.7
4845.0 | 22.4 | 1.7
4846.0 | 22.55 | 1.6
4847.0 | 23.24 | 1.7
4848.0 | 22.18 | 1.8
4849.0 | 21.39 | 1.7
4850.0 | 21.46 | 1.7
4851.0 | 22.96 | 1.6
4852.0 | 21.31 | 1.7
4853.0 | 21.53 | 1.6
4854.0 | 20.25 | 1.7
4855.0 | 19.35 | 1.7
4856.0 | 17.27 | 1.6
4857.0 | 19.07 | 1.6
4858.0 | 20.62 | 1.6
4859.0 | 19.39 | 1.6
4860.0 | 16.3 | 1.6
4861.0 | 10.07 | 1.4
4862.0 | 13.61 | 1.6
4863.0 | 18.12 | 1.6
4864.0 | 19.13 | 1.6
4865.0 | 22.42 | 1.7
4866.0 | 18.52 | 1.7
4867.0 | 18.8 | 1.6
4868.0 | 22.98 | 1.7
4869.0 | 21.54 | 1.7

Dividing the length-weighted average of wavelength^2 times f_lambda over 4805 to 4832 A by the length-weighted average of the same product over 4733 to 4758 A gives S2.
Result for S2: 1.03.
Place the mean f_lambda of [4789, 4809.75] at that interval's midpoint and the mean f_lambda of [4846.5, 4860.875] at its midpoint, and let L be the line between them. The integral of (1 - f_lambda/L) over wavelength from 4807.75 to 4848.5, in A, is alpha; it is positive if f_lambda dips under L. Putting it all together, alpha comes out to -0.6 A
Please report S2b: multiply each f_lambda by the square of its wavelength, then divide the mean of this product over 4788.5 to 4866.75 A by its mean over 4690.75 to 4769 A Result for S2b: 1.01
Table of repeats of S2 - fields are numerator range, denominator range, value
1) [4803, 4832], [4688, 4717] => 1.03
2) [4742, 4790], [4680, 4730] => 1.00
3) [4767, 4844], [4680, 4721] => 1.02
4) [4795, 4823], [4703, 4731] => 1.04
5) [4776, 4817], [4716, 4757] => 1.04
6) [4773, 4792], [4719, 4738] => 1.04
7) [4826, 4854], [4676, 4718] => 1.02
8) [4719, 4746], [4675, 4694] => 1.00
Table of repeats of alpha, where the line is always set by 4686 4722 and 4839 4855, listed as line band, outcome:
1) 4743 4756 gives 0.0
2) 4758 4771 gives 0.2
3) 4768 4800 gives -0.8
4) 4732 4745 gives 0.2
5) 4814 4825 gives -0.2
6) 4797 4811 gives -0.6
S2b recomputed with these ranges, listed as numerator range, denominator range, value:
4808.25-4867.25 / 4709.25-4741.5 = 0.98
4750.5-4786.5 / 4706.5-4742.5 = 1.01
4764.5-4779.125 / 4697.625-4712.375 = 1.06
